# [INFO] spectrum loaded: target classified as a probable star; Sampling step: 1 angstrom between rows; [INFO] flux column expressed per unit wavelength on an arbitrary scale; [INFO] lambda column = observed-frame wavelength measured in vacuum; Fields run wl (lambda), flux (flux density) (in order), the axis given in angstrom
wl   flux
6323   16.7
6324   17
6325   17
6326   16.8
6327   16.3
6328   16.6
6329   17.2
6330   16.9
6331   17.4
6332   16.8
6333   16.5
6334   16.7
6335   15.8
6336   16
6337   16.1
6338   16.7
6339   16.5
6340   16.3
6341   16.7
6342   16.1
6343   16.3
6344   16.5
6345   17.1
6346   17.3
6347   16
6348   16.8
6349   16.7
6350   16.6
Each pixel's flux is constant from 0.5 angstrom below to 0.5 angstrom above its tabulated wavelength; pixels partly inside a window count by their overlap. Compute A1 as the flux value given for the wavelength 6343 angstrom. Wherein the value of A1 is 16.3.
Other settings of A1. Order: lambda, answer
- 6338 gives 16.7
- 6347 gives 16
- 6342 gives 16.1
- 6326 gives 16.8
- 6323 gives 16.7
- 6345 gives 17.1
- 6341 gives 16.7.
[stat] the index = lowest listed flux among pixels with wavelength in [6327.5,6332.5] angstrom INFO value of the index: 16.6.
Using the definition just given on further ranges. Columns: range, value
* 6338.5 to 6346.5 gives 16.1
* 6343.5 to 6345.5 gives 16.5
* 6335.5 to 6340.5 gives 16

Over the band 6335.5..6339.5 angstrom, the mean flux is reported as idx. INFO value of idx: 16.3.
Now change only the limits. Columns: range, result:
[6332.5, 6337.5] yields 16.2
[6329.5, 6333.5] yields 16.9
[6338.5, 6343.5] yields 16.4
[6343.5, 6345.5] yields 16.8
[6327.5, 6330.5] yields 16.9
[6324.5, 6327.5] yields 16.7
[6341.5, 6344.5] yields 16.3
